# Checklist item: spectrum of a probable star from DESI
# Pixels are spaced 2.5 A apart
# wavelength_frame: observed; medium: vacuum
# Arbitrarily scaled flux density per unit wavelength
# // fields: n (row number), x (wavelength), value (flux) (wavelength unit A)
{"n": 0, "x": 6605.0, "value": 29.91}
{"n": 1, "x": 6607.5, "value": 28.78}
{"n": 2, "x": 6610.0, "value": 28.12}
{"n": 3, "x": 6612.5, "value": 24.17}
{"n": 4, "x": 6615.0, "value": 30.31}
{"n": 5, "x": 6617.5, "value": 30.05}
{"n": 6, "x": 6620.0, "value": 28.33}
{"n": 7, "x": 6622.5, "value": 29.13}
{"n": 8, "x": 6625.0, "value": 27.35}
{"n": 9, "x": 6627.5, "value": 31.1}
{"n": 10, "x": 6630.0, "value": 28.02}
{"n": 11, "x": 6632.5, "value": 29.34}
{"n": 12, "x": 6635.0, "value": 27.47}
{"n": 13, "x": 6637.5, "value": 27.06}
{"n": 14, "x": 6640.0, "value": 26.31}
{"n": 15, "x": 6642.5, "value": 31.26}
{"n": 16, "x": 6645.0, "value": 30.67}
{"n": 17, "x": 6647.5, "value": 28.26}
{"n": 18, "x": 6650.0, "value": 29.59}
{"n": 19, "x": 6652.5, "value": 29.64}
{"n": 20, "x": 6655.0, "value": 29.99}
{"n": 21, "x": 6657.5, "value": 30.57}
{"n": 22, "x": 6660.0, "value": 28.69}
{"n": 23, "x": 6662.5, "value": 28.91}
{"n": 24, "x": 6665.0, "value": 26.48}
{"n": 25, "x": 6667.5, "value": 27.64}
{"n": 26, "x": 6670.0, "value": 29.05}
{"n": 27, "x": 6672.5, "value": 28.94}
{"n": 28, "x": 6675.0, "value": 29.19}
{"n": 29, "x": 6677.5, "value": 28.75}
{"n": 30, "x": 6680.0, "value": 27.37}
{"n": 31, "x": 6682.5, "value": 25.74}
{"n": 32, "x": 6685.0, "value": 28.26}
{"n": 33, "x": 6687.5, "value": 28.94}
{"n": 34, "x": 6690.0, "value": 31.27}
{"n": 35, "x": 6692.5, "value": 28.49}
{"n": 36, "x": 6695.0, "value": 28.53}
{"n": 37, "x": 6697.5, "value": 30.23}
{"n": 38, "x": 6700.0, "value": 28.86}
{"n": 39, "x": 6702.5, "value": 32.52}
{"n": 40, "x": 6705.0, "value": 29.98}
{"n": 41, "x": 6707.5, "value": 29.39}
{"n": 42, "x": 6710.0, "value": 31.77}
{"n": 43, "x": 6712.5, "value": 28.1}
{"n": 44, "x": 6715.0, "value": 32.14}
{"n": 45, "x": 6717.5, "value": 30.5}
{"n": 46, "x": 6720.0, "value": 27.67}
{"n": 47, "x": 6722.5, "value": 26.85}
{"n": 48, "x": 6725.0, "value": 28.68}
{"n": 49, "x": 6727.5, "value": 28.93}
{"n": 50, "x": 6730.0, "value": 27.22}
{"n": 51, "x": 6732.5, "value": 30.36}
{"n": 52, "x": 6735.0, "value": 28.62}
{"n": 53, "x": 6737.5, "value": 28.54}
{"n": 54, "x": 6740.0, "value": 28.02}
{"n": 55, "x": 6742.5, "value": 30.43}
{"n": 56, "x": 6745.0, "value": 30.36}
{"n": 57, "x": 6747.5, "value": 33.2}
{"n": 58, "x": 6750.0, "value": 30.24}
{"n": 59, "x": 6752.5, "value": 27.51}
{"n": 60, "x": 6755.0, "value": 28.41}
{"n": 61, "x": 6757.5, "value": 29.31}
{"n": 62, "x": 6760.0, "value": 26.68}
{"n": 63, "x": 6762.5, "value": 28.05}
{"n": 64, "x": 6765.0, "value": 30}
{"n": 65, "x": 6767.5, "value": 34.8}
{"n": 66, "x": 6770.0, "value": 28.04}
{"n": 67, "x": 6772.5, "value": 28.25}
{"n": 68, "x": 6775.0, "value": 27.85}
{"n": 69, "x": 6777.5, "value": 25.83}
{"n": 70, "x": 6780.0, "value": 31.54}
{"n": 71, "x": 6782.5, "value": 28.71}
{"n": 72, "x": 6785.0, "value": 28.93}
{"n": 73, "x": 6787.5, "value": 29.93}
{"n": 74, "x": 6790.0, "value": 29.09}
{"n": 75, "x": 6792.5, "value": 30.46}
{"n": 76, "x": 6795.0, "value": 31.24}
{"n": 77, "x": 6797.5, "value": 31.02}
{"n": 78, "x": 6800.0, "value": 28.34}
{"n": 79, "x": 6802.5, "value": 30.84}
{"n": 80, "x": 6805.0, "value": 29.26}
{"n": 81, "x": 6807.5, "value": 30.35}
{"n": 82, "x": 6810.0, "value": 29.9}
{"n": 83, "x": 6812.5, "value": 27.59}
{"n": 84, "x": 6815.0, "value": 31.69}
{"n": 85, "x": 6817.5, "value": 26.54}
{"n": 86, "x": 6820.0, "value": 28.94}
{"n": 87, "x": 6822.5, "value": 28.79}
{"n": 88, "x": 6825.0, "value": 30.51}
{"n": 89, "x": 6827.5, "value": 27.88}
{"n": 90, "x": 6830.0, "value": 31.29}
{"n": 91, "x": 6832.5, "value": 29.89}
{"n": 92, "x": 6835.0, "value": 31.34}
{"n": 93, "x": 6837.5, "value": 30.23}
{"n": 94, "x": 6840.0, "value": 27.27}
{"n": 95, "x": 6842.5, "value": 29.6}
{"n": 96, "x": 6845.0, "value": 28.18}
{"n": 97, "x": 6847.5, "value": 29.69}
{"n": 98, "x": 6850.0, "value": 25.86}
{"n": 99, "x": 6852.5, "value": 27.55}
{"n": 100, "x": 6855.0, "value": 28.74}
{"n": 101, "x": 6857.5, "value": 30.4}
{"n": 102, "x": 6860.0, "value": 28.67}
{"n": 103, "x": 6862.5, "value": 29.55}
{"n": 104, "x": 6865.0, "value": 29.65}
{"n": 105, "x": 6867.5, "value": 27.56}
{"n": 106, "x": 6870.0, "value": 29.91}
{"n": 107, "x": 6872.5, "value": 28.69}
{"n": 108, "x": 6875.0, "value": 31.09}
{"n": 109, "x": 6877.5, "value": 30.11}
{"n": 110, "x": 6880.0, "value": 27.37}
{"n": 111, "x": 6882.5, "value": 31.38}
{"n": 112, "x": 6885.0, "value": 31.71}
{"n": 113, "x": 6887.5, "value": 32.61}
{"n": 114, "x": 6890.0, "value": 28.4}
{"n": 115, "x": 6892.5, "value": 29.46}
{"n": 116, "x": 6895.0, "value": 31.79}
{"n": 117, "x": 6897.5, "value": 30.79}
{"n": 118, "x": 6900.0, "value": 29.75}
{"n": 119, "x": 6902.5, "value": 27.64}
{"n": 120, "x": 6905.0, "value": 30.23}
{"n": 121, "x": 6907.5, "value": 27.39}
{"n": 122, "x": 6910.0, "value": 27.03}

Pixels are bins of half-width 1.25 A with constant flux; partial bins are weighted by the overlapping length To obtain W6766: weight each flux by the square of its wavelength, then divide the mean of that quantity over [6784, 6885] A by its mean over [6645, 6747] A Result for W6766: 1.05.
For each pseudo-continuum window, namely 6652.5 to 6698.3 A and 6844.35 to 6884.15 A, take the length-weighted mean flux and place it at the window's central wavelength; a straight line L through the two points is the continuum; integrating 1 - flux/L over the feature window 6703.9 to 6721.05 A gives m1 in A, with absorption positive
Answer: -0.7 A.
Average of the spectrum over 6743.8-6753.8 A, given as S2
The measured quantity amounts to 30.3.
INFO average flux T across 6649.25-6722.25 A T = 29.2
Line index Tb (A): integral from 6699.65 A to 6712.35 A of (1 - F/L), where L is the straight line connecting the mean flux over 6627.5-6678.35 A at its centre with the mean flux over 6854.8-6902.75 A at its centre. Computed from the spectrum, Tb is -0.6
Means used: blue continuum 28.8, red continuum 29.8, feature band 30.4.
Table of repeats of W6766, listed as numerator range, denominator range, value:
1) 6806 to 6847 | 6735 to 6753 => 1.01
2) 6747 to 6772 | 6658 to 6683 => 1.07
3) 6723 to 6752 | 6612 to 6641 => 1.07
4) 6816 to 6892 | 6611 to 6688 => 1.09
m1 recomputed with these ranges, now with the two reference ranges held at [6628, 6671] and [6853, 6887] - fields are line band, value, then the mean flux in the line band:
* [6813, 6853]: 0.55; 29.1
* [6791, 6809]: -0.51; 30.2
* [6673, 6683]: 0.31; 28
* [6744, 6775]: -0.30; 29.5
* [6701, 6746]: -0.56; 29.4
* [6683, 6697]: -0.01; 29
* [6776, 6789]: 0.15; 29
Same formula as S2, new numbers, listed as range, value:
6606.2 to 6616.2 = 27.8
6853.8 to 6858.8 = 29.6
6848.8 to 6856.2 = 27.4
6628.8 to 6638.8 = 28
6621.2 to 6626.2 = 28.2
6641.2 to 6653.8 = 29.9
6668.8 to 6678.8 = 29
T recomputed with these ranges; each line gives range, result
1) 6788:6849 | 29.6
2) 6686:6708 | 29.8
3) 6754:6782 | 29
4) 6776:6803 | 29.6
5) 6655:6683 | 28.4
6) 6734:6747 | 29.4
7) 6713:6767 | 29.2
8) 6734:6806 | 29.4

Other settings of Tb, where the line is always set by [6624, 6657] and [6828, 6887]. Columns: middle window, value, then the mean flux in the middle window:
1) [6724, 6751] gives -0.32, 29.5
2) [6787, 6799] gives -0.43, 30.3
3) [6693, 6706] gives -0.38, 29.9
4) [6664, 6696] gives 0.75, 28.4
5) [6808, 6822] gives 0.15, 29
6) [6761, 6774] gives -0.22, 29.7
